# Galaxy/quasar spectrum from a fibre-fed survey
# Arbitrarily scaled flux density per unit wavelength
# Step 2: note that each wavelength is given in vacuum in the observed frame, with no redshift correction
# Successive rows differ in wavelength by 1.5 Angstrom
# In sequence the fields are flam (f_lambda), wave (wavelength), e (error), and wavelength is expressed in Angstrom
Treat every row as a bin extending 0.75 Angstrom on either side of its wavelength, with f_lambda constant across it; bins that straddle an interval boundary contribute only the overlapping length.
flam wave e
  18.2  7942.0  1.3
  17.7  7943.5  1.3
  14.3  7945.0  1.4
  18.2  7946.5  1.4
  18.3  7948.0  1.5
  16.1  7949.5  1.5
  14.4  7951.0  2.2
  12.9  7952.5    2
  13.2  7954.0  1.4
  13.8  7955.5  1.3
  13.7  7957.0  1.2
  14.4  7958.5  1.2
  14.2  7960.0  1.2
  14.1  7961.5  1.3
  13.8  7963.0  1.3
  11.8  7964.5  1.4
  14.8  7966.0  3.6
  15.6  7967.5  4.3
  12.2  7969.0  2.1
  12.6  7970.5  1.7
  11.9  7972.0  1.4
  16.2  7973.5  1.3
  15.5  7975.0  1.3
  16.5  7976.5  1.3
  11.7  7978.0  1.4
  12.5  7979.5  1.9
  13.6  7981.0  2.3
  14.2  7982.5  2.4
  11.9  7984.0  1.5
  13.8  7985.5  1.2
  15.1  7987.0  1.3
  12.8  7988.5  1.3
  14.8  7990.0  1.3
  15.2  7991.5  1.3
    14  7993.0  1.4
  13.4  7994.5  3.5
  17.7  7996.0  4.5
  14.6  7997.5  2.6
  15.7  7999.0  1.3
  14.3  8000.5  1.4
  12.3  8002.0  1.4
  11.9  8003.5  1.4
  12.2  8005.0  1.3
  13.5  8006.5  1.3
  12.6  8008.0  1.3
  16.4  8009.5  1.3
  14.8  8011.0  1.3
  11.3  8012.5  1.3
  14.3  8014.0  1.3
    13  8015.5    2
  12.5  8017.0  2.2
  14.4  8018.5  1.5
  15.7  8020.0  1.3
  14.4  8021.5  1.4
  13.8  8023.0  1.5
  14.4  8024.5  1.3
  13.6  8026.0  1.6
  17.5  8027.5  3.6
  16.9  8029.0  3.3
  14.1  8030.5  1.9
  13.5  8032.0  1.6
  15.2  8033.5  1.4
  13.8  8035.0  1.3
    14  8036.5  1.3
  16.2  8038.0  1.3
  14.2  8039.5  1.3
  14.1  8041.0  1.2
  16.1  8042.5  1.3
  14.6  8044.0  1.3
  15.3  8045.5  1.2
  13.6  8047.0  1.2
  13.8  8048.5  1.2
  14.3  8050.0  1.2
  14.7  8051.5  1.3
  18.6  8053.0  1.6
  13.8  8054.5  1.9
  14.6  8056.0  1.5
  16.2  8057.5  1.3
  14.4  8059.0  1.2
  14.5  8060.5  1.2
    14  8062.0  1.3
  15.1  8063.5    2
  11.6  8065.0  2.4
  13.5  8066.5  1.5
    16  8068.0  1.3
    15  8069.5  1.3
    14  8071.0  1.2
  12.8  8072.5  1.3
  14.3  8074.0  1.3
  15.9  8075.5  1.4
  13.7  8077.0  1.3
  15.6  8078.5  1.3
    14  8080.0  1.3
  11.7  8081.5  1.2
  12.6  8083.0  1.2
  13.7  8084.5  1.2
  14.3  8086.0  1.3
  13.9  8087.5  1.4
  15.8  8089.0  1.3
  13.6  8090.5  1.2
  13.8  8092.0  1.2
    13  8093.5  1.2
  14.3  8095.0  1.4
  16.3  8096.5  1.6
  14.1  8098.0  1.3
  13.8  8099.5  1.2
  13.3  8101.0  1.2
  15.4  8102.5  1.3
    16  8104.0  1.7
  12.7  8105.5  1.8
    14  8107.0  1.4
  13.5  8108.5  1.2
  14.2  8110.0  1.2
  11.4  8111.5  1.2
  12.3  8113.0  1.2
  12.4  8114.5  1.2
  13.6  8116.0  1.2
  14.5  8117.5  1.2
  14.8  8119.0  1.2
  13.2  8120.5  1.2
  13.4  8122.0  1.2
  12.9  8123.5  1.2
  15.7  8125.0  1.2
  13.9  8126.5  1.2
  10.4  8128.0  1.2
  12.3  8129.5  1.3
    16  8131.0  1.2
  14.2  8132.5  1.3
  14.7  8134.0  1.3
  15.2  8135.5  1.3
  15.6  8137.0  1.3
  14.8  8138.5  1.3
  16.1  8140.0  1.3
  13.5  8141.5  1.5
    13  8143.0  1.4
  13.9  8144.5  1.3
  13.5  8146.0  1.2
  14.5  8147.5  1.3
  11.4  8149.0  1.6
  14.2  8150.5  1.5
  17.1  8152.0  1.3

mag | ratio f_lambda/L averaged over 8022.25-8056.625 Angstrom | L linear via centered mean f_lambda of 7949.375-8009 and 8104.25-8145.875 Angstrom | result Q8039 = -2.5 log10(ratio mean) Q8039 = -0.07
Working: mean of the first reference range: 13.9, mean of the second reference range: 13.8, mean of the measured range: 14.8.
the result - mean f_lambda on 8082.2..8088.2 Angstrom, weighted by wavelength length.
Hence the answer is 13.6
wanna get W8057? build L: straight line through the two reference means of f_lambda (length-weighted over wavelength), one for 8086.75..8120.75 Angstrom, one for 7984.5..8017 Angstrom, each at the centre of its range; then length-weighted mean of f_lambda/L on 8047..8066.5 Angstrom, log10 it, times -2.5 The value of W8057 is -0.05 mag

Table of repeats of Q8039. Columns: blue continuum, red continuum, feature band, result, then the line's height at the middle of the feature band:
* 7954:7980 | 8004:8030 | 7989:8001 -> -0.07 mag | 14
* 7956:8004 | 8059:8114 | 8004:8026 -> 0.02 mag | 14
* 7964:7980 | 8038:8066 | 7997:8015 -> 0.04 mag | 14.2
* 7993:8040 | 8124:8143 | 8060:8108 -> 0.01 mag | 14.3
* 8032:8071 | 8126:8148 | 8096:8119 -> 0.04 mag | 14.3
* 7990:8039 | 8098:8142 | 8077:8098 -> 0.00 mag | 14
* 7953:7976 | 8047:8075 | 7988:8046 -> -0.01 mag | 14.2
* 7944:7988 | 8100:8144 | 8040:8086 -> -0.03 mag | 14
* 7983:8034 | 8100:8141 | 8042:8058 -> -0.07 mag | 14.1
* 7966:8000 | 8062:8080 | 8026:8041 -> -0.05 mag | 14.2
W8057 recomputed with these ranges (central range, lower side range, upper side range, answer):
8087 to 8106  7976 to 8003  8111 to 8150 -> -0.04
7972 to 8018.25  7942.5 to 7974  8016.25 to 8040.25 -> 0.05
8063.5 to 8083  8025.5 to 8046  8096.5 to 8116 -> 0.02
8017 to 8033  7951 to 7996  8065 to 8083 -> -0.06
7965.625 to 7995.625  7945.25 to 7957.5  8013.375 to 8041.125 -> 0.07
